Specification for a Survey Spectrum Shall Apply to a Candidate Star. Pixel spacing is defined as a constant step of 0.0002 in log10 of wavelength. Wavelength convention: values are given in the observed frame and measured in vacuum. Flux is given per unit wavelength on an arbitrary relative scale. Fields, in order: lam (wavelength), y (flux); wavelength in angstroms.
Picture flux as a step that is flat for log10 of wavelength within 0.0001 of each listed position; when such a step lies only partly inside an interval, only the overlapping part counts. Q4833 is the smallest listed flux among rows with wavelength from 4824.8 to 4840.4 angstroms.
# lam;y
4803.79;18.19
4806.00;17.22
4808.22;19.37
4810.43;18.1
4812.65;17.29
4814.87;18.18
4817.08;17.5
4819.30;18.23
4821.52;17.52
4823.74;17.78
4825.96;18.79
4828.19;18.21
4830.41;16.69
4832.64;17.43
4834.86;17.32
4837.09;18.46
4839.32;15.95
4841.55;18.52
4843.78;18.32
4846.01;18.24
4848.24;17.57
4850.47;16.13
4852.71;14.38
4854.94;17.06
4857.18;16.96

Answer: 15.95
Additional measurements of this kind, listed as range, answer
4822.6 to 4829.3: 17.78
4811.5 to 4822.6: 17.29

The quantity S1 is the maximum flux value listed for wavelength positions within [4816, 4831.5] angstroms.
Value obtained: 18.79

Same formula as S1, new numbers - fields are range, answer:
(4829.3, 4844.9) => 18.52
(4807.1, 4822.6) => 19.37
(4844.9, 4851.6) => 18.24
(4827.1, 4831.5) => 18.21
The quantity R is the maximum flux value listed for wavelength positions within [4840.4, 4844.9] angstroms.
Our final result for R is 18.52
